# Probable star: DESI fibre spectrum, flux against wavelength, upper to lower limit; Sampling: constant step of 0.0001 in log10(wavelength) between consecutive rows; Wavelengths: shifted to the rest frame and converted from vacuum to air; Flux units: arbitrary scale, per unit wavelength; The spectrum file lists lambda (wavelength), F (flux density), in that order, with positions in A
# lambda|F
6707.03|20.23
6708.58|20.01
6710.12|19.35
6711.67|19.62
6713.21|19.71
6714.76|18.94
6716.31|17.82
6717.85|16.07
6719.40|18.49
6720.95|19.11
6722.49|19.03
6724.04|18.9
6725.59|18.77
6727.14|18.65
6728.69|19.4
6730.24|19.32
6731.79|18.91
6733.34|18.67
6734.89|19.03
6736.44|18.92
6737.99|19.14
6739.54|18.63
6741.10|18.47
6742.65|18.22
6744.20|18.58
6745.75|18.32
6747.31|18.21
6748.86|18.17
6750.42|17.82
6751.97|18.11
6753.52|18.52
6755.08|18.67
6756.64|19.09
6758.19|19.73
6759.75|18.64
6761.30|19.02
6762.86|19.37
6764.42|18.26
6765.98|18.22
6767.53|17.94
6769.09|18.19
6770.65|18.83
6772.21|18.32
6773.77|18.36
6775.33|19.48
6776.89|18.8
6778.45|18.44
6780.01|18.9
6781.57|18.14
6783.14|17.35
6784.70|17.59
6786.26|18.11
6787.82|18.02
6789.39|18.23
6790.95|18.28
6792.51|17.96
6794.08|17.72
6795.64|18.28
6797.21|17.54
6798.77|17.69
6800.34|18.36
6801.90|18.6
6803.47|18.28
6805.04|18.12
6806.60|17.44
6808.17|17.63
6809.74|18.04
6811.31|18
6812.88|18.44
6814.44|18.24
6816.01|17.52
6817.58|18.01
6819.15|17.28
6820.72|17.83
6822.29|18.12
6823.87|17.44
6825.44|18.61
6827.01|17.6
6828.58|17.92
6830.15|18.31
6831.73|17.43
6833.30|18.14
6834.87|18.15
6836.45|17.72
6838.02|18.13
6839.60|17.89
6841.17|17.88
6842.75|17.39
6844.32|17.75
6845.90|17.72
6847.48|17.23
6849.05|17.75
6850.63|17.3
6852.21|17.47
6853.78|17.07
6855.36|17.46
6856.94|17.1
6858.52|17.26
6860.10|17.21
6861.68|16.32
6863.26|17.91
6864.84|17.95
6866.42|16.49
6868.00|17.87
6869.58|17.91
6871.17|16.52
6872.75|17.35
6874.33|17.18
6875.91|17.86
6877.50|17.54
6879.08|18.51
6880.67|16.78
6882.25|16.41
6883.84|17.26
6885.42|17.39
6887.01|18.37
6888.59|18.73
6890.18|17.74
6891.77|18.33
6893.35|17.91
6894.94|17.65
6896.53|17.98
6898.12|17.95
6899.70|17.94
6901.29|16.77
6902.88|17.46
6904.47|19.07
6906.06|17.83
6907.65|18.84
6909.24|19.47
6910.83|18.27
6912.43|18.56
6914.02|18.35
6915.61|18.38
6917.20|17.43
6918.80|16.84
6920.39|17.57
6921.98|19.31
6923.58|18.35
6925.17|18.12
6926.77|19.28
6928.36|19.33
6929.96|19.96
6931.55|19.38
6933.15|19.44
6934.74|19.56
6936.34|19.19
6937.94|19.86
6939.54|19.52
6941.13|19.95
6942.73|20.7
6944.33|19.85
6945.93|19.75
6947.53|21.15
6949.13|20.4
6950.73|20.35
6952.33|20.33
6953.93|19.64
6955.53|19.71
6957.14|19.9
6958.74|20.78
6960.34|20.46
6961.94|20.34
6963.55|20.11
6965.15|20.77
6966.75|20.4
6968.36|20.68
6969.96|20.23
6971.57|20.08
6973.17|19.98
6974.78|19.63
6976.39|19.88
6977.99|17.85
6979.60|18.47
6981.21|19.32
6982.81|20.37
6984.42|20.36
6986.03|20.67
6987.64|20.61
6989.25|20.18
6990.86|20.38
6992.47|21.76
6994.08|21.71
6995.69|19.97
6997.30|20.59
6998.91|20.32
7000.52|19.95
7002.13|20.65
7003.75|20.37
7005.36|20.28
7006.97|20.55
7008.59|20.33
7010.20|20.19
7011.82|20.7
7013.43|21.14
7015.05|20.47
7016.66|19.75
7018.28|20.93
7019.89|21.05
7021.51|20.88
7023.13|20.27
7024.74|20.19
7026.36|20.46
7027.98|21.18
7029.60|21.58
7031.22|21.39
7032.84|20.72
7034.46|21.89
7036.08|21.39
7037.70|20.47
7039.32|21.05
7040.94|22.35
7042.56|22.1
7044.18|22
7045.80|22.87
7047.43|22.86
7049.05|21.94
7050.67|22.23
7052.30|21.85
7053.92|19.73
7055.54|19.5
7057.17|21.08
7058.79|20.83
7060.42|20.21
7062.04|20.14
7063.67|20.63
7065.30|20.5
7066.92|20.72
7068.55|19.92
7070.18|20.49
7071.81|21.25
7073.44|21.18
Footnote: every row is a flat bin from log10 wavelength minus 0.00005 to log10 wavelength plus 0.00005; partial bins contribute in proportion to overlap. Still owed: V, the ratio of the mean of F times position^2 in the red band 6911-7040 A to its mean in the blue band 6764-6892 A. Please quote 1.2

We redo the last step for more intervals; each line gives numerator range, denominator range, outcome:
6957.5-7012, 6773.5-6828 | 1.18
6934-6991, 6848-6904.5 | 1.17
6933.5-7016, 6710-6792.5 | 1.16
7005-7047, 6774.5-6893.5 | 1.25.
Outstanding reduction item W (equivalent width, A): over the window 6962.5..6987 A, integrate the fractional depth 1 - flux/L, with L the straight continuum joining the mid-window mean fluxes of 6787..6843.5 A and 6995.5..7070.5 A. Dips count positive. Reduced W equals 0.2 A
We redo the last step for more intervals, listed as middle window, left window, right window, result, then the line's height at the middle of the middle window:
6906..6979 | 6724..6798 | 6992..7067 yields 2.4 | 20.1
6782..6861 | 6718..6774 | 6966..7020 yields 5.5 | 19.1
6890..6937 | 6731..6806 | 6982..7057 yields 3.4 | 19.9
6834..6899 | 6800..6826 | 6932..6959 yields 4.2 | 18.8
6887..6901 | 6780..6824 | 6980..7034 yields 0.8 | 19.1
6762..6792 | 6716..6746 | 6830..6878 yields -0.2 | 18.2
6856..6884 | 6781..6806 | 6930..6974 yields 2.5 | 19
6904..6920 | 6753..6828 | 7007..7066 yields 1.1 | 19.6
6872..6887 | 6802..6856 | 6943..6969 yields 1.1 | 18.8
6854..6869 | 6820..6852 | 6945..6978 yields 0.8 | 18.3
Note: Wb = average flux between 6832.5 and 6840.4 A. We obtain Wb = 18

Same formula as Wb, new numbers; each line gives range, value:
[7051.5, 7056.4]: 20.4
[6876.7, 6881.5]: 17.6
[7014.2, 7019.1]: 20.4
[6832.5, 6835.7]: 18.1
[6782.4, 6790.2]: 17.9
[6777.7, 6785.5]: 18.1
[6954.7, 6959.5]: 20.1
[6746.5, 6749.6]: 18.2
